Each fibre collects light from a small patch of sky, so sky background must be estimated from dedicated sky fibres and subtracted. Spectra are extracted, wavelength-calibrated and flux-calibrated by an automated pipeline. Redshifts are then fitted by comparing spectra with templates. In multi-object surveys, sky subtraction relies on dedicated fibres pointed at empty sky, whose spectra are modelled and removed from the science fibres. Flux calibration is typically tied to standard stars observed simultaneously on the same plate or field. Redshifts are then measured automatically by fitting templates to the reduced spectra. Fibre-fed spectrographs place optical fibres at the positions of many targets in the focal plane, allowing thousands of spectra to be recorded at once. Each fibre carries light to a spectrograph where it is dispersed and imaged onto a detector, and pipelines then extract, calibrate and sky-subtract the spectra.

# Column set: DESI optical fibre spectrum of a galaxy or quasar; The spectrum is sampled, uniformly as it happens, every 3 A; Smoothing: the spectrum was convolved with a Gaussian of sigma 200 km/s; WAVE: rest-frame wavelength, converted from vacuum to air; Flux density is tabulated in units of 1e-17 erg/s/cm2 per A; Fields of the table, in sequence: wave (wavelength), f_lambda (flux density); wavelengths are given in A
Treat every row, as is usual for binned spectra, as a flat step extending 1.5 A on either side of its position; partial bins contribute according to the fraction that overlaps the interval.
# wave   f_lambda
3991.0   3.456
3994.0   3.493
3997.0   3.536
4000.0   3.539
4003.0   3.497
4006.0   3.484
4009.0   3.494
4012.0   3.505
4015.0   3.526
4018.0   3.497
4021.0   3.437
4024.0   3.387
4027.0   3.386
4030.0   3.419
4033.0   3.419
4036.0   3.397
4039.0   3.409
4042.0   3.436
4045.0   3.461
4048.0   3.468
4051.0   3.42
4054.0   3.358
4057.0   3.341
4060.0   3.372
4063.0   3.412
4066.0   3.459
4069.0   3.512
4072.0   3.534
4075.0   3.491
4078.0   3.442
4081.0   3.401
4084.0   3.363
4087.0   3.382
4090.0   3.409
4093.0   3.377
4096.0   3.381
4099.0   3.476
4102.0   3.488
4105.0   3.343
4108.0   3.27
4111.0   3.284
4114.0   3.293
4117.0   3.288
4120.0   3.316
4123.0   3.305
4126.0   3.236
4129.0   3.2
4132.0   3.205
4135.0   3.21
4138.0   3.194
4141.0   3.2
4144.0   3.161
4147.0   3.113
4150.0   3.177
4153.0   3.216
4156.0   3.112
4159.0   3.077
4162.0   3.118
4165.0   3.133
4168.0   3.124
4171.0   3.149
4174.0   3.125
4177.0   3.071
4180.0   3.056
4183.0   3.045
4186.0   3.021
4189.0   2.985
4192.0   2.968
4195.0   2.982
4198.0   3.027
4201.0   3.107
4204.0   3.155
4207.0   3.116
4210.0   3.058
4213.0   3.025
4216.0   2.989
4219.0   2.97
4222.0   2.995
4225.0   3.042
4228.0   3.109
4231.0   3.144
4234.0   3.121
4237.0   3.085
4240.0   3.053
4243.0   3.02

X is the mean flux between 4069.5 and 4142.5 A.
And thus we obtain 3.34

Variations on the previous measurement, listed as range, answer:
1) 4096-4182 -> 3.21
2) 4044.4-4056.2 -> 3.42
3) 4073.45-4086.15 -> 3.42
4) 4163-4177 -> 3.13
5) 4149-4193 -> 3.09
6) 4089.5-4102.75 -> 3.42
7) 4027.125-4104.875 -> 3.42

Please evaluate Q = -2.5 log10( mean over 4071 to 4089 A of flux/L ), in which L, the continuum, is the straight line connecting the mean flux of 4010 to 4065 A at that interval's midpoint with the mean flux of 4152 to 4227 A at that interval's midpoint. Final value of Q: -0.03 mag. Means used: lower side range 3.43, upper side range 3.07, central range 3.43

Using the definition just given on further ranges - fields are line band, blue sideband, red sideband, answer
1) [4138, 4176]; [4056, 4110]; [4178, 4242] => 0.02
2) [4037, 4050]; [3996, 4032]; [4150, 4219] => -0.01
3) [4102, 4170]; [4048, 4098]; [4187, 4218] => 0.01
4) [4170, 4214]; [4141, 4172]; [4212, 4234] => 0.01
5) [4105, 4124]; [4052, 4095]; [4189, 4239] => 0.00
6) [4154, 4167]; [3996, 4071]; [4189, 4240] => 0.02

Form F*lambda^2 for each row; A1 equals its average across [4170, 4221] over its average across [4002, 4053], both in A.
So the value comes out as 1.0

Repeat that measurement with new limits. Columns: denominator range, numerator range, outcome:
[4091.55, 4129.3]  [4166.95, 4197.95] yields 0.95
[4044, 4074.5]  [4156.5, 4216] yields 0.95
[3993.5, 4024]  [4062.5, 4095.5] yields 1.02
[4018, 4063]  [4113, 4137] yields 0.99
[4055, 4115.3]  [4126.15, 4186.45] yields 0.96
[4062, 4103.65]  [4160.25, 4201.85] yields 0.93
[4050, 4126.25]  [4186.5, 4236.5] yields 0.96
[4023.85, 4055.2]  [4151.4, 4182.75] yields 0.97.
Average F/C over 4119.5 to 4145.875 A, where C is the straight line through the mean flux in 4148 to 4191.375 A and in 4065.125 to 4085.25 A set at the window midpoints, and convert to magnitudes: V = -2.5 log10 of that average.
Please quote 0.01 mag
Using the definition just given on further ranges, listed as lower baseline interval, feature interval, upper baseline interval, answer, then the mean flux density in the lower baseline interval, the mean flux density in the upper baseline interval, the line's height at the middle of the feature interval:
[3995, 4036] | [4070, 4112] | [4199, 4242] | -0.03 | 3.47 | 3.07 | 3.32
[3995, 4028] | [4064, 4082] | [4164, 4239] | -0.04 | 3.48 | 3.06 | 3.35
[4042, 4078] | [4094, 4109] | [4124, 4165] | -0.03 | 3.44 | 3.17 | 3.31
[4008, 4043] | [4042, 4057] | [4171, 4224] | -0.01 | 3.44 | 3.04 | 3.39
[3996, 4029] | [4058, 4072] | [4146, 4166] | -0.03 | 3.48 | 3.14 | 3.35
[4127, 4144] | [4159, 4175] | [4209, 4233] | 0.01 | 3.2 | 3.04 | 3.14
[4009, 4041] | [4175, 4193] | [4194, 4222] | 0.02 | 3.44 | 3.05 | 3.1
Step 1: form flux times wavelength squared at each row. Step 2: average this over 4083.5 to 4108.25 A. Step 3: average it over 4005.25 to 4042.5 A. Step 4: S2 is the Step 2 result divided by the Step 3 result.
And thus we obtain 1.0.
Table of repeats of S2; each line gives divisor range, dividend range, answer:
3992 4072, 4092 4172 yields 0.99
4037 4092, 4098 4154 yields 0.98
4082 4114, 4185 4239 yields 0.96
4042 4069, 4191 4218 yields 0.96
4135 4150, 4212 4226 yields 0.98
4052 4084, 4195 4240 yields 0.96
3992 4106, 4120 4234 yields 0.96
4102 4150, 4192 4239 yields 0.98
